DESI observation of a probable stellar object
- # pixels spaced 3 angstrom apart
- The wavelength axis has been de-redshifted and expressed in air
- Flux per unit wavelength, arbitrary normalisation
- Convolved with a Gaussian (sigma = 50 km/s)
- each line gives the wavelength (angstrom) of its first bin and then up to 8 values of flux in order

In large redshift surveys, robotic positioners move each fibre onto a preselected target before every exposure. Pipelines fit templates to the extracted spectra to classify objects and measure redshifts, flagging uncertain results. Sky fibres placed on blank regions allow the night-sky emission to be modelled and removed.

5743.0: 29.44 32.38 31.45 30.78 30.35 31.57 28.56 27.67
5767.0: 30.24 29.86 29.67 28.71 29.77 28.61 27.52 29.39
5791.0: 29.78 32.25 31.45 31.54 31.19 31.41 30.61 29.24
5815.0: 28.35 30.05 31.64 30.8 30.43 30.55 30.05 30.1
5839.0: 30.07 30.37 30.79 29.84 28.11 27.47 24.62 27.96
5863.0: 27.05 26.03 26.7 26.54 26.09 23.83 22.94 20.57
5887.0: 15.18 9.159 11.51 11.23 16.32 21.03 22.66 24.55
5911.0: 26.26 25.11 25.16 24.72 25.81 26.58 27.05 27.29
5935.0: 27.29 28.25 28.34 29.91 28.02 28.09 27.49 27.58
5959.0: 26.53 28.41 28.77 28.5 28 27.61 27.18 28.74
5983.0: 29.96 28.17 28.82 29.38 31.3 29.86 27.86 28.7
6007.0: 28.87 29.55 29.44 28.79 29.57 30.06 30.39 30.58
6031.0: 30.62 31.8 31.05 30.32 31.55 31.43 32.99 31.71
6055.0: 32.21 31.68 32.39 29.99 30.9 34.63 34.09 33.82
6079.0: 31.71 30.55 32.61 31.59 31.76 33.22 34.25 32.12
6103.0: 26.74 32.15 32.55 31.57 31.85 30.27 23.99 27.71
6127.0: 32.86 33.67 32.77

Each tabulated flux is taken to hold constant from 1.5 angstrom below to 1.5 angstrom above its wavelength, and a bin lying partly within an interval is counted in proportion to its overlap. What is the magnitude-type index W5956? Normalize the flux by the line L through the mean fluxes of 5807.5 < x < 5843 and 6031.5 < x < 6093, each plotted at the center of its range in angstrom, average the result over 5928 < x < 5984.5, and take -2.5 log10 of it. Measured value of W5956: 0.11 mag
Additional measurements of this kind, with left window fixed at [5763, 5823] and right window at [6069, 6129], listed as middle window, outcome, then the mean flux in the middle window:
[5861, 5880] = 0.17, 26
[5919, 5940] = 0.15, 26.8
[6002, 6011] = 0.08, 28.9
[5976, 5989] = 0.08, 28.6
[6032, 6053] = -0.01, 31.5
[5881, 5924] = 0.46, 20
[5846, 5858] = 0.09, 27.8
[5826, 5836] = -0.01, 30.3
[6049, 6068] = -0.01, 31.6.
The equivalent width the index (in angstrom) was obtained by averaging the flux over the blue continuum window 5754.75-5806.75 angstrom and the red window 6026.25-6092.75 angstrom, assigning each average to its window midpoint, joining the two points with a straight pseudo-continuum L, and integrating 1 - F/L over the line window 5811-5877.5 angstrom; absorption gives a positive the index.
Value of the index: 3.7 angstrom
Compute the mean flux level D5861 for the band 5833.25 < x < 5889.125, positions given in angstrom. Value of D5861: 26.2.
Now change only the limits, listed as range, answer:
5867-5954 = 23.6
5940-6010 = 28.5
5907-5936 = 26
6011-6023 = 29.4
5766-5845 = 30.2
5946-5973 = 27.9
